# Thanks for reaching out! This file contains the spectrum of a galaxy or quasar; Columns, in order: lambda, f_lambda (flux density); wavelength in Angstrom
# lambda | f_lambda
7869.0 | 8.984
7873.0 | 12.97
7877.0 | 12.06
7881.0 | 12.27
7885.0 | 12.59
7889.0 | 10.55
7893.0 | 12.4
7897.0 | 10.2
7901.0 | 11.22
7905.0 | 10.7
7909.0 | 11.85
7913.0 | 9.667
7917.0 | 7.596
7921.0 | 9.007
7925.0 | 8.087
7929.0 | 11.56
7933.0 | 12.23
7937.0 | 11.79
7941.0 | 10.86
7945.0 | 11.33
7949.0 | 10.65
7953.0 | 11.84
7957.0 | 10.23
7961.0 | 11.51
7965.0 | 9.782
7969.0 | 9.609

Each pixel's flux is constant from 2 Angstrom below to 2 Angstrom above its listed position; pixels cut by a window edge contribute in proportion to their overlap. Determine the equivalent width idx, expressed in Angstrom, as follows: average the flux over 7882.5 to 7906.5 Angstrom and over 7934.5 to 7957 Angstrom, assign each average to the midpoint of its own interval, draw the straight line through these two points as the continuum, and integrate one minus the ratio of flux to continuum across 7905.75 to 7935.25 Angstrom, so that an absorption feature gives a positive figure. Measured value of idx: 3.2 Angstrom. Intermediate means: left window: 11.3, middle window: 10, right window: 11.2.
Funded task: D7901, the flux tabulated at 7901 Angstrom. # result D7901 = 11.22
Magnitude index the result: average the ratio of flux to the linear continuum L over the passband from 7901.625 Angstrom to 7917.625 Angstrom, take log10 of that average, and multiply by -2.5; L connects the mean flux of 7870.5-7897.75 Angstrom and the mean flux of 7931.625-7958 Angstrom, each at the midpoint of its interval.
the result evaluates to 0.14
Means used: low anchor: 11.9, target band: 10.3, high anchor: 11.3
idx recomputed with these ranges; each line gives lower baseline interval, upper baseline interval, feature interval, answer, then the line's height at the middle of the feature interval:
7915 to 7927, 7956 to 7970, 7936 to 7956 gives -3.7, 9.48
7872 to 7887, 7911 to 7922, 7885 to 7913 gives -1.9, 10.5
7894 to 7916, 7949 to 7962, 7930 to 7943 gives -0.8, 10.9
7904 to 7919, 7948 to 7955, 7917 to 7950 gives 0.6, 10.7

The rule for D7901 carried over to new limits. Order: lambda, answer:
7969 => 9.609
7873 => 12.97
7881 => 12.27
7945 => 11.33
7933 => 12.23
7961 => 11.51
